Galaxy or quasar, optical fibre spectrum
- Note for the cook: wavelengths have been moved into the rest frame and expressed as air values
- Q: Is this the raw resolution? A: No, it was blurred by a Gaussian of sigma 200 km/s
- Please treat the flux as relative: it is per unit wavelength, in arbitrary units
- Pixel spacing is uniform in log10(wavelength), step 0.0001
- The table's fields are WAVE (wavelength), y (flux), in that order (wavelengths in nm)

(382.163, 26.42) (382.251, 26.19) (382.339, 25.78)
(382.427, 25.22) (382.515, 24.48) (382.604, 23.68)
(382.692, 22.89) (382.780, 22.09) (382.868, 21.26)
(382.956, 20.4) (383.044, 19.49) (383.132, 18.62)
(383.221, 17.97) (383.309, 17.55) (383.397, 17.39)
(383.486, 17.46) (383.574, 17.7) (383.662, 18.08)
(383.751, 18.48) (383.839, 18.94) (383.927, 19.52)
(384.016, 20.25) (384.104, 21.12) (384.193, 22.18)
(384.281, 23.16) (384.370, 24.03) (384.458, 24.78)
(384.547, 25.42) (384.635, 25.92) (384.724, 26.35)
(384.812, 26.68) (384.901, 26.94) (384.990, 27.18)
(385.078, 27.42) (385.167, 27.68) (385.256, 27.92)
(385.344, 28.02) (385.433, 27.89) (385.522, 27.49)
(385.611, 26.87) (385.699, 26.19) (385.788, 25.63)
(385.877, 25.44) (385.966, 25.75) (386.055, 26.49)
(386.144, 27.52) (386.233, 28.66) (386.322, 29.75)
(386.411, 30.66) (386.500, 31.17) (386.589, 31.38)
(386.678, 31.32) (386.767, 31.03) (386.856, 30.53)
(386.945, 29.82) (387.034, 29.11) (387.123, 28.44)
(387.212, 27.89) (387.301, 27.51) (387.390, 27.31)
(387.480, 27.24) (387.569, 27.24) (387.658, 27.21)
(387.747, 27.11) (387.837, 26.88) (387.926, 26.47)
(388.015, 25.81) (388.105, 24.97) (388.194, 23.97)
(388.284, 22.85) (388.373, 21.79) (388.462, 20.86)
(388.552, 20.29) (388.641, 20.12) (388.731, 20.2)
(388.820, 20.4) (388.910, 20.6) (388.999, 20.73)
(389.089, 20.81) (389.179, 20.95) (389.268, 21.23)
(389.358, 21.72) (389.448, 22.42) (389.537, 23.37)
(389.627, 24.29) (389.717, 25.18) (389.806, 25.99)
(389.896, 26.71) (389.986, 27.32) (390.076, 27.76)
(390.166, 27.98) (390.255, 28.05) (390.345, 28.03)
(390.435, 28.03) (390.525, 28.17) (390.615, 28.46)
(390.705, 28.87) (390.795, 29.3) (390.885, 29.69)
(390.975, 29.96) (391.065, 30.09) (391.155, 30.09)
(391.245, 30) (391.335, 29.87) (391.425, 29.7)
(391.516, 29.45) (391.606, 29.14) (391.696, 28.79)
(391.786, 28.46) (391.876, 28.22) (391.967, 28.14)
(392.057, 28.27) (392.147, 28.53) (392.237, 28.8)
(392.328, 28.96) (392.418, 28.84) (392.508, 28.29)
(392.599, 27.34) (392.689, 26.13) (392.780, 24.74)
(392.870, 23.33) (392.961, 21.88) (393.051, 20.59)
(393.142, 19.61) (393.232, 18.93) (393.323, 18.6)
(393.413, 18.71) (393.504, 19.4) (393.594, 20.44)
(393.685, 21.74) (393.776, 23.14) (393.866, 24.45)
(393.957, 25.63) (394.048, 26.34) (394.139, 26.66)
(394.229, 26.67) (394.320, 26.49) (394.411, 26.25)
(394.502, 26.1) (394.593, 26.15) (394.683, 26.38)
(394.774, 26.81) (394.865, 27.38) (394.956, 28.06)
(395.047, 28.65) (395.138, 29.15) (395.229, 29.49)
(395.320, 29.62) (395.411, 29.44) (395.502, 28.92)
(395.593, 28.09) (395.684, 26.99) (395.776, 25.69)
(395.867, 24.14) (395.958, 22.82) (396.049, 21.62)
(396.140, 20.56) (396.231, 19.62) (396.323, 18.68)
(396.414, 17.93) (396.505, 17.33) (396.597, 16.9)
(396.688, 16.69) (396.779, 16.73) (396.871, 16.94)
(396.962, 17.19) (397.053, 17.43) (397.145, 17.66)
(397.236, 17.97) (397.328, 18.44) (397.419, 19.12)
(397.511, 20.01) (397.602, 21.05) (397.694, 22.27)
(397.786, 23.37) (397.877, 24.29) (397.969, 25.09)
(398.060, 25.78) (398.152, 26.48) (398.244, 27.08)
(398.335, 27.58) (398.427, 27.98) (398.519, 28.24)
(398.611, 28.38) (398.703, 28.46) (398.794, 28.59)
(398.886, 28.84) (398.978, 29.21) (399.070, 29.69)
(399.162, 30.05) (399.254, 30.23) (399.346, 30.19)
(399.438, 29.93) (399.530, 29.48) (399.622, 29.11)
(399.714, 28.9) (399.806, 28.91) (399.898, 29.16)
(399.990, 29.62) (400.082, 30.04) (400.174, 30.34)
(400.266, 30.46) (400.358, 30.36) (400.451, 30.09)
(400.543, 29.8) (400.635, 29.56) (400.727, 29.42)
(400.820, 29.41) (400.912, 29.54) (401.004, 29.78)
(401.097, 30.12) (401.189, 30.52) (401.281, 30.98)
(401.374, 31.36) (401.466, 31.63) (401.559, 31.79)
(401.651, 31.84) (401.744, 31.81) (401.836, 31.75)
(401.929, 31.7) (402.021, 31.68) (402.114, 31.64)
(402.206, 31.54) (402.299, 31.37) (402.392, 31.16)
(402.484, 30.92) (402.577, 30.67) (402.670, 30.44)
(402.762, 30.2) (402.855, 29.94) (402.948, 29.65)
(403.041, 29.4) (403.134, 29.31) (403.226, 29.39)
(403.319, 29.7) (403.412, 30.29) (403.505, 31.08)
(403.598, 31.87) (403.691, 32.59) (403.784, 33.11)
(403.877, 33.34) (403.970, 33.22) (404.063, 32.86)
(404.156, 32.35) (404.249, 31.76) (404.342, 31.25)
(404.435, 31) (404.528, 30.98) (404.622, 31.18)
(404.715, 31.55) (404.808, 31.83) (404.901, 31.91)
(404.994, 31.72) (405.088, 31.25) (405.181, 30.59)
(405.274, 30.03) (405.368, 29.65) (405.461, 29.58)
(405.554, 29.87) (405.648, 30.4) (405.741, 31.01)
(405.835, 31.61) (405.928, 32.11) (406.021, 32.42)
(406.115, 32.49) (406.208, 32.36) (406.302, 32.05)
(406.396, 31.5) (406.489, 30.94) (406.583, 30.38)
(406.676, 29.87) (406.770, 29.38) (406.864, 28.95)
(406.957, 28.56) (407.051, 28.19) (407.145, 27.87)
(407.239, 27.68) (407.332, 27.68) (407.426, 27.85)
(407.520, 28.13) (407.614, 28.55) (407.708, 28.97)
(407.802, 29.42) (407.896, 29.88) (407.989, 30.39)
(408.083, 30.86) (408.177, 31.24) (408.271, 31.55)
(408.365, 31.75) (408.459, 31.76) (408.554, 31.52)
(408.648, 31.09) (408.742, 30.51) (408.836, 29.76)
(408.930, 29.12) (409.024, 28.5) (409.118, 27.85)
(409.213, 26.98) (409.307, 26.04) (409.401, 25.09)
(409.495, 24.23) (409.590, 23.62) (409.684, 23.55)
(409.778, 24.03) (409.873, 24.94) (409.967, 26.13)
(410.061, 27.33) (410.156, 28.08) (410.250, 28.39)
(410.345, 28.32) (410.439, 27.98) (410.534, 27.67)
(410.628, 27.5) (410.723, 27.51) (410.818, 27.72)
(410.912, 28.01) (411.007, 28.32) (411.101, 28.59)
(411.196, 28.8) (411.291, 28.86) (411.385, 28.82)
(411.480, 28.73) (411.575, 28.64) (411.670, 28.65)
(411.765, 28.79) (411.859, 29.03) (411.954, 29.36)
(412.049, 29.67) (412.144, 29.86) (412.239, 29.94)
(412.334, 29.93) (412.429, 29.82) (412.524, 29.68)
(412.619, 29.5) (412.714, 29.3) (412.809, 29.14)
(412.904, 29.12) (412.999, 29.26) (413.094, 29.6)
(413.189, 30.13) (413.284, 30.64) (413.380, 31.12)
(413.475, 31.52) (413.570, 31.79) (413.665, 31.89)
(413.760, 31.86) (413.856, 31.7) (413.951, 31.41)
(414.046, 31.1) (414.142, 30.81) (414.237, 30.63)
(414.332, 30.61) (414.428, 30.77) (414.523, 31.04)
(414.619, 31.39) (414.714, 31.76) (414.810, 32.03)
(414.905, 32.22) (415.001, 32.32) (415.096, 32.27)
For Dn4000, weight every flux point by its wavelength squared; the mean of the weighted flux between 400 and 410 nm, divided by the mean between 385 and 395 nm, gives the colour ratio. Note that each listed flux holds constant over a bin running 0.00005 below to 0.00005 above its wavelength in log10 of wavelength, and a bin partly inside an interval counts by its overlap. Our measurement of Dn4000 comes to 1.24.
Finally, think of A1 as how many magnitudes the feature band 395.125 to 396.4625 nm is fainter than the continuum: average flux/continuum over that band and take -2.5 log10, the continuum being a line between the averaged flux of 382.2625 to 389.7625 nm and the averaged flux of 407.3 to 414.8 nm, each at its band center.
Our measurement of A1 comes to 0.07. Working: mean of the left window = 24.4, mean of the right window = 29.1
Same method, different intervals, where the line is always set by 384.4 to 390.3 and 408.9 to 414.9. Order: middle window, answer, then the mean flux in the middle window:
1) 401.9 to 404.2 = -0.121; 31.2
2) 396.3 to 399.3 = 0.179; 23.1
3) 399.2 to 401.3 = -0.086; 29.8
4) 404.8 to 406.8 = -0.103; 31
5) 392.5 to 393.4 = 0.182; 22.6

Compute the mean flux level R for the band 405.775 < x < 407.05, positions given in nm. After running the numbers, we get 30.9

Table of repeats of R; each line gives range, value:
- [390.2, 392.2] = 29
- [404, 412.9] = 29.4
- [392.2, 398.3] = 23.5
